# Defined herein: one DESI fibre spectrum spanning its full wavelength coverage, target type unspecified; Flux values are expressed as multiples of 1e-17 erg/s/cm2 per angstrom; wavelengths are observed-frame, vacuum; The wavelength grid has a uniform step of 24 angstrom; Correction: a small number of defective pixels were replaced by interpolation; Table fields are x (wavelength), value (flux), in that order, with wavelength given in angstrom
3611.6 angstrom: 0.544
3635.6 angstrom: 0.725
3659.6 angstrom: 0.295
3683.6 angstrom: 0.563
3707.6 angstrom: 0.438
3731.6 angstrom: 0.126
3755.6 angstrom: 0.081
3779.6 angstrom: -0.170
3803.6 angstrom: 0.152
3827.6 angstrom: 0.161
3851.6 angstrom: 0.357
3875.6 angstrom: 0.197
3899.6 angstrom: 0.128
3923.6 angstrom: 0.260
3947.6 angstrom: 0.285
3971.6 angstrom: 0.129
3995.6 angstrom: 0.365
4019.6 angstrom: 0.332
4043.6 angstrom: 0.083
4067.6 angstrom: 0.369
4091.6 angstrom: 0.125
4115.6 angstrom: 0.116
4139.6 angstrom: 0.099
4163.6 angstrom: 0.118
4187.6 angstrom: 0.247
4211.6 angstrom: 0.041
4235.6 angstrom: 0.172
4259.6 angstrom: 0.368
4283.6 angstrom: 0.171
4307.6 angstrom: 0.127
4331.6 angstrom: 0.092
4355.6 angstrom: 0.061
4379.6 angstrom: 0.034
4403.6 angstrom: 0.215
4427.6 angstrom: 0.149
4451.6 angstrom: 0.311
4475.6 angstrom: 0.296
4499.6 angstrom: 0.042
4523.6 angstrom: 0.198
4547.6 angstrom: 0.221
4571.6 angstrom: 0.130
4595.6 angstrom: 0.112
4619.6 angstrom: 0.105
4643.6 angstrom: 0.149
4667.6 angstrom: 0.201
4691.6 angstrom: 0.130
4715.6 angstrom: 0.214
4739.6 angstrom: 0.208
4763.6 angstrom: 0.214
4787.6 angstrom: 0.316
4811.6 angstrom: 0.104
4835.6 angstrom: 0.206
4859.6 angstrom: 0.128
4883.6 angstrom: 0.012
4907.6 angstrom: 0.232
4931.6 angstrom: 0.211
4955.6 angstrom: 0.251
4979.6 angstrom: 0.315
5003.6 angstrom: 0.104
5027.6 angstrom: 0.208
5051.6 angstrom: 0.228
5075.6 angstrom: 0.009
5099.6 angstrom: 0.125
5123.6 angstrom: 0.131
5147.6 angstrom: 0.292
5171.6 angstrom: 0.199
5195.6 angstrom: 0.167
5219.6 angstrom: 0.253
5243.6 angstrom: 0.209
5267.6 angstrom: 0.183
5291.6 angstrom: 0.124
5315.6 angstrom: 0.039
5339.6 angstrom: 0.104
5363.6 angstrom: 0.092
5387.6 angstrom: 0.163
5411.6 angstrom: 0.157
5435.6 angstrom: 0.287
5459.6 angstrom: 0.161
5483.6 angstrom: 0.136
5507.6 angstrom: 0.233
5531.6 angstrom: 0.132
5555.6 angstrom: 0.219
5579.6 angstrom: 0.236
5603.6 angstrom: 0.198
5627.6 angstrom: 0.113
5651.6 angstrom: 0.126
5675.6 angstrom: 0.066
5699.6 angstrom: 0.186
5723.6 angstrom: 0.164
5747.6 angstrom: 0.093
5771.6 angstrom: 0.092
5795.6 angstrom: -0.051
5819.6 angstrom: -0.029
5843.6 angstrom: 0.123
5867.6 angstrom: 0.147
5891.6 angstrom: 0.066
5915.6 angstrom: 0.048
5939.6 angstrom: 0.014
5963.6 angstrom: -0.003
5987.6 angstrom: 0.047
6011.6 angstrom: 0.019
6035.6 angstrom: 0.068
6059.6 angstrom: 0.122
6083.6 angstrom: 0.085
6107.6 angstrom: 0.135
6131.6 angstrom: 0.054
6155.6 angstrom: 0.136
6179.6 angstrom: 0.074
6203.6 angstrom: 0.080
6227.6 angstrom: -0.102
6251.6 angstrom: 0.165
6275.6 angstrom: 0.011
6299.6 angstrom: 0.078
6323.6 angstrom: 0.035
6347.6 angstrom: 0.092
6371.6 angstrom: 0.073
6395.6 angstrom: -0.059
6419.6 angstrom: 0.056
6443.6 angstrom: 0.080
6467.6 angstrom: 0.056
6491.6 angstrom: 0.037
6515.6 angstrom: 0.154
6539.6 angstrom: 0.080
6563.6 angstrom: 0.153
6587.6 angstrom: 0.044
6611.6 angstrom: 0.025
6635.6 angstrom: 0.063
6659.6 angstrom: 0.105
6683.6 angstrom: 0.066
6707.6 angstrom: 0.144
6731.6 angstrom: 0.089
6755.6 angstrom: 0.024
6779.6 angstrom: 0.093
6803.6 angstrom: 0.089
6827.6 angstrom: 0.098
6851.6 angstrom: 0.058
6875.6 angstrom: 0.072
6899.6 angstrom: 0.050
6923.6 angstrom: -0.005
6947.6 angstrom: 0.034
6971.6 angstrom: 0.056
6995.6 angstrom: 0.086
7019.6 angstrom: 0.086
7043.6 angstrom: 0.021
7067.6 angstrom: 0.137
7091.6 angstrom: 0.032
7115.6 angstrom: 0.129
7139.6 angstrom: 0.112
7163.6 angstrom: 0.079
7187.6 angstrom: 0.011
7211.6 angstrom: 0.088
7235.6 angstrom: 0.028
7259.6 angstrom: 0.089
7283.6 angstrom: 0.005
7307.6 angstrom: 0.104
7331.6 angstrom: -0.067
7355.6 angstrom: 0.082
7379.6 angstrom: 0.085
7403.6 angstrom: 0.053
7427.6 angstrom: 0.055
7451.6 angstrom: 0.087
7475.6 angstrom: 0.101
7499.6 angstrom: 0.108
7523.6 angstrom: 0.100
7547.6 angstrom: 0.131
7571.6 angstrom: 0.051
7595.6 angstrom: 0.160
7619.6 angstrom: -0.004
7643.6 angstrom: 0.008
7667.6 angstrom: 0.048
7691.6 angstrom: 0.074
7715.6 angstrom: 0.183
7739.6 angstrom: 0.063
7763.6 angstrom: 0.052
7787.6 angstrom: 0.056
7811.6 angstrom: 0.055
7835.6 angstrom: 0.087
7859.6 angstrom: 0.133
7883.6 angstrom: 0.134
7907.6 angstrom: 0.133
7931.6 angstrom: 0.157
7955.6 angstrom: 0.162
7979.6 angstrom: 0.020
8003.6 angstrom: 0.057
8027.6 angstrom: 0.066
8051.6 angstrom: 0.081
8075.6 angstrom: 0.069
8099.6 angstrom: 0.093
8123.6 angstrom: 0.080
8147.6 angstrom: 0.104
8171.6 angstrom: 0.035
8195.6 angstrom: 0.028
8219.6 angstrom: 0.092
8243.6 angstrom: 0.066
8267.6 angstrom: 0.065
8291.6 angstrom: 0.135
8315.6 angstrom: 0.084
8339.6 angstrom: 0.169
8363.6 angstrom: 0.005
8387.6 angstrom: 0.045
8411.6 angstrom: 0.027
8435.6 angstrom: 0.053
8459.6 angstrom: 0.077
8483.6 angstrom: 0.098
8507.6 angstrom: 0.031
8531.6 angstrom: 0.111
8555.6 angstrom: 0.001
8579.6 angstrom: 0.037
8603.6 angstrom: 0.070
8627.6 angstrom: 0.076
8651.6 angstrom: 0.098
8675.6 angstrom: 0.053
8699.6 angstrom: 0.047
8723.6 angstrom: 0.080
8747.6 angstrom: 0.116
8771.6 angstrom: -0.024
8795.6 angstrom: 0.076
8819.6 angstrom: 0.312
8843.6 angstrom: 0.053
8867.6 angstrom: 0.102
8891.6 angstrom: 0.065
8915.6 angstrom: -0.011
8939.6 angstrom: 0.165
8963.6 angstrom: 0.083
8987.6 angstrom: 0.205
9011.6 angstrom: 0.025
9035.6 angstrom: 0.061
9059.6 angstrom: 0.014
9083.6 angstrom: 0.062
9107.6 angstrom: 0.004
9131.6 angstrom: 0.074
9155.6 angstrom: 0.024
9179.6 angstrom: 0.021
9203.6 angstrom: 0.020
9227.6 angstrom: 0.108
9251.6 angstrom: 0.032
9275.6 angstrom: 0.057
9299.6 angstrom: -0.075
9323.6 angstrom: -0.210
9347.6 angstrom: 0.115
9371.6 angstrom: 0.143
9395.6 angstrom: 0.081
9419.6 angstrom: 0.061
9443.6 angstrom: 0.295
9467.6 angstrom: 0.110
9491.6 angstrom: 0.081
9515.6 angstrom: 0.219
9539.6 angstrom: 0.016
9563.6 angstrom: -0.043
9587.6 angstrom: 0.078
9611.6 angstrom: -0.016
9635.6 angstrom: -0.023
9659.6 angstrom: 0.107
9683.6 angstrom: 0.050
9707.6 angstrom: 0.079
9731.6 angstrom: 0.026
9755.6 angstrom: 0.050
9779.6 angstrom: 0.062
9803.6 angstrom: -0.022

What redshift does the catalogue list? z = 1.62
